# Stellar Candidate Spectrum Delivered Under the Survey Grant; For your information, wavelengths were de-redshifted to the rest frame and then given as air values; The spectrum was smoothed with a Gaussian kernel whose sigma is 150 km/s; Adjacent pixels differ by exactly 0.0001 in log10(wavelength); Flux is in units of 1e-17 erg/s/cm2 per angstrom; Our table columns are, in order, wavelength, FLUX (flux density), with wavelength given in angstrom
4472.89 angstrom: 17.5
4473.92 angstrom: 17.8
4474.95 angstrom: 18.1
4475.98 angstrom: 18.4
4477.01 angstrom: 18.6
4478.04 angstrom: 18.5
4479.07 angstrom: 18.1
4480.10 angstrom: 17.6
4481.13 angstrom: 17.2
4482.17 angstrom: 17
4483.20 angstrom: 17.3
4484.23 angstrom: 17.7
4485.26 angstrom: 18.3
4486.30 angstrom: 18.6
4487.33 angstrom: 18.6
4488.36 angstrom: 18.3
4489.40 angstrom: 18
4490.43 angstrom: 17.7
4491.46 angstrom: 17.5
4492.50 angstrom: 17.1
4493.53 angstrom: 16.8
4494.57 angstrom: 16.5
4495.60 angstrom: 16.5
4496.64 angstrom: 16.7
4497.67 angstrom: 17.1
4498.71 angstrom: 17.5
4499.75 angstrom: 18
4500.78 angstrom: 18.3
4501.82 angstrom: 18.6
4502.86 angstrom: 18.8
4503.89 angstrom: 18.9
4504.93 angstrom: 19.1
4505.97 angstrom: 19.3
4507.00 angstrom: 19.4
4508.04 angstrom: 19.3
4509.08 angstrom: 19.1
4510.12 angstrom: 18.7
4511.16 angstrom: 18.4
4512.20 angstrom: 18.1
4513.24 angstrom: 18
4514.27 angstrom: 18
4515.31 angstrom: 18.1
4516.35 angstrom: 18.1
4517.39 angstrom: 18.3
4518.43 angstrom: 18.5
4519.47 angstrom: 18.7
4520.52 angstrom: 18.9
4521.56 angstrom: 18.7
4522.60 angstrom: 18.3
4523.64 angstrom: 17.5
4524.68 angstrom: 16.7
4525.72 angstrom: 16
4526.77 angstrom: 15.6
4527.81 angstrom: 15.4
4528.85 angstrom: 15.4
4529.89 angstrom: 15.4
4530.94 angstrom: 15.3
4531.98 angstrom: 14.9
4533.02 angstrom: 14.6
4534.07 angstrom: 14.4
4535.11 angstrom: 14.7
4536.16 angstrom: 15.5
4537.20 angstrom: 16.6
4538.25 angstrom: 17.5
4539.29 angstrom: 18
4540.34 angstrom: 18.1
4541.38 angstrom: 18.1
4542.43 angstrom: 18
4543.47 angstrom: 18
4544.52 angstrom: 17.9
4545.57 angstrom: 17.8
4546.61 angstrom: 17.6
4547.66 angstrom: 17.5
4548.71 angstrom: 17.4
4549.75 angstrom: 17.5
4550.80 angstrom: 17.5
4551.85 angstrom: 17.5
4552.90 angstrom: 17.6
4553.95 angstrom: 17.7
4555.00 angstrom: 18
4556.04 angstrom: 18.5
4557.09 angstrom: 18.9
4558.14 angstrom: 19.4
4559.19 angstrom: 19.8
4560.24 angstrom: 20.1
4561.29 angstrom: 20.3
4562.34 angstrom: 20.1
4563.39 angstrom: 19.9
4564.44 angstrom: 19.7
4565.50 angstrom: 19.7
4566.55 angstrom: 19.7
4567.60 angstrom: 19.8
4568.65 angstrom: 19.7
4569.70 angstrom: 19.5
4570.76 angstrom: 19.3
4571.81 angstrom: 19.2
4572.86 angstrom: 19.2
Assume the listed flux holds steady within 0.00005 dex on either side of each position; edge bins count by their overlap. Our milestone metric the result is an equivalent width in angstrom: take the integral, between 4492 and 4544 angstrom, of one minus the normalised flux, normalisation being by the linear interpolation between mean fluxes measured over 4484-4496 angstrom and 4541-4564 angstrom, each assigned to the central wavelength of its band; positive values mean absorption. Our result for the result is 1.6 angstrom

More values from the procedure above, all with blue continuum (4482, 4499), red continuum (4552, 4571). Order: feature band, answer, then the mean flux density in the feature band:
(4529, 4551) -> 2.3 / 16.7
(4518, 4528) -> 0.4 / 17.5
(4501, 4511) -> -0.6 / 19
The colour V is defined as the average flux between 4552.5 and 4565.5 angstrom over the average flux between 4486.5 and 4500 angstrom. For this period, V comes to 1.10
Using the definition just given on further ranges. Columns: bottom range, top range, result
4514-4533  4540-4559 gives 1.06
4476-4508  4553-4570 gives 1.08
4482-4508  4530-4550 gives 0.93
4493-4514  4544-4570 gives 1.03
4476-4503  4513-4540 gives 0.95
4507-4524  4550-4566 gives 1.03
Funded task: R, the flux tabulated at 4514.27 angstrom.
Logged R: 18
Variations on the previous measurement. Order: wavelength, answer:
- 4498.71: 17.5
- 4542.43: 18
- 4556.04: 18.5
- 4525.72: 16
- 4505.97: 19.3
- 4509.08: 19.1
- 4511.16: 18.4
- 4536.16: 15.5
